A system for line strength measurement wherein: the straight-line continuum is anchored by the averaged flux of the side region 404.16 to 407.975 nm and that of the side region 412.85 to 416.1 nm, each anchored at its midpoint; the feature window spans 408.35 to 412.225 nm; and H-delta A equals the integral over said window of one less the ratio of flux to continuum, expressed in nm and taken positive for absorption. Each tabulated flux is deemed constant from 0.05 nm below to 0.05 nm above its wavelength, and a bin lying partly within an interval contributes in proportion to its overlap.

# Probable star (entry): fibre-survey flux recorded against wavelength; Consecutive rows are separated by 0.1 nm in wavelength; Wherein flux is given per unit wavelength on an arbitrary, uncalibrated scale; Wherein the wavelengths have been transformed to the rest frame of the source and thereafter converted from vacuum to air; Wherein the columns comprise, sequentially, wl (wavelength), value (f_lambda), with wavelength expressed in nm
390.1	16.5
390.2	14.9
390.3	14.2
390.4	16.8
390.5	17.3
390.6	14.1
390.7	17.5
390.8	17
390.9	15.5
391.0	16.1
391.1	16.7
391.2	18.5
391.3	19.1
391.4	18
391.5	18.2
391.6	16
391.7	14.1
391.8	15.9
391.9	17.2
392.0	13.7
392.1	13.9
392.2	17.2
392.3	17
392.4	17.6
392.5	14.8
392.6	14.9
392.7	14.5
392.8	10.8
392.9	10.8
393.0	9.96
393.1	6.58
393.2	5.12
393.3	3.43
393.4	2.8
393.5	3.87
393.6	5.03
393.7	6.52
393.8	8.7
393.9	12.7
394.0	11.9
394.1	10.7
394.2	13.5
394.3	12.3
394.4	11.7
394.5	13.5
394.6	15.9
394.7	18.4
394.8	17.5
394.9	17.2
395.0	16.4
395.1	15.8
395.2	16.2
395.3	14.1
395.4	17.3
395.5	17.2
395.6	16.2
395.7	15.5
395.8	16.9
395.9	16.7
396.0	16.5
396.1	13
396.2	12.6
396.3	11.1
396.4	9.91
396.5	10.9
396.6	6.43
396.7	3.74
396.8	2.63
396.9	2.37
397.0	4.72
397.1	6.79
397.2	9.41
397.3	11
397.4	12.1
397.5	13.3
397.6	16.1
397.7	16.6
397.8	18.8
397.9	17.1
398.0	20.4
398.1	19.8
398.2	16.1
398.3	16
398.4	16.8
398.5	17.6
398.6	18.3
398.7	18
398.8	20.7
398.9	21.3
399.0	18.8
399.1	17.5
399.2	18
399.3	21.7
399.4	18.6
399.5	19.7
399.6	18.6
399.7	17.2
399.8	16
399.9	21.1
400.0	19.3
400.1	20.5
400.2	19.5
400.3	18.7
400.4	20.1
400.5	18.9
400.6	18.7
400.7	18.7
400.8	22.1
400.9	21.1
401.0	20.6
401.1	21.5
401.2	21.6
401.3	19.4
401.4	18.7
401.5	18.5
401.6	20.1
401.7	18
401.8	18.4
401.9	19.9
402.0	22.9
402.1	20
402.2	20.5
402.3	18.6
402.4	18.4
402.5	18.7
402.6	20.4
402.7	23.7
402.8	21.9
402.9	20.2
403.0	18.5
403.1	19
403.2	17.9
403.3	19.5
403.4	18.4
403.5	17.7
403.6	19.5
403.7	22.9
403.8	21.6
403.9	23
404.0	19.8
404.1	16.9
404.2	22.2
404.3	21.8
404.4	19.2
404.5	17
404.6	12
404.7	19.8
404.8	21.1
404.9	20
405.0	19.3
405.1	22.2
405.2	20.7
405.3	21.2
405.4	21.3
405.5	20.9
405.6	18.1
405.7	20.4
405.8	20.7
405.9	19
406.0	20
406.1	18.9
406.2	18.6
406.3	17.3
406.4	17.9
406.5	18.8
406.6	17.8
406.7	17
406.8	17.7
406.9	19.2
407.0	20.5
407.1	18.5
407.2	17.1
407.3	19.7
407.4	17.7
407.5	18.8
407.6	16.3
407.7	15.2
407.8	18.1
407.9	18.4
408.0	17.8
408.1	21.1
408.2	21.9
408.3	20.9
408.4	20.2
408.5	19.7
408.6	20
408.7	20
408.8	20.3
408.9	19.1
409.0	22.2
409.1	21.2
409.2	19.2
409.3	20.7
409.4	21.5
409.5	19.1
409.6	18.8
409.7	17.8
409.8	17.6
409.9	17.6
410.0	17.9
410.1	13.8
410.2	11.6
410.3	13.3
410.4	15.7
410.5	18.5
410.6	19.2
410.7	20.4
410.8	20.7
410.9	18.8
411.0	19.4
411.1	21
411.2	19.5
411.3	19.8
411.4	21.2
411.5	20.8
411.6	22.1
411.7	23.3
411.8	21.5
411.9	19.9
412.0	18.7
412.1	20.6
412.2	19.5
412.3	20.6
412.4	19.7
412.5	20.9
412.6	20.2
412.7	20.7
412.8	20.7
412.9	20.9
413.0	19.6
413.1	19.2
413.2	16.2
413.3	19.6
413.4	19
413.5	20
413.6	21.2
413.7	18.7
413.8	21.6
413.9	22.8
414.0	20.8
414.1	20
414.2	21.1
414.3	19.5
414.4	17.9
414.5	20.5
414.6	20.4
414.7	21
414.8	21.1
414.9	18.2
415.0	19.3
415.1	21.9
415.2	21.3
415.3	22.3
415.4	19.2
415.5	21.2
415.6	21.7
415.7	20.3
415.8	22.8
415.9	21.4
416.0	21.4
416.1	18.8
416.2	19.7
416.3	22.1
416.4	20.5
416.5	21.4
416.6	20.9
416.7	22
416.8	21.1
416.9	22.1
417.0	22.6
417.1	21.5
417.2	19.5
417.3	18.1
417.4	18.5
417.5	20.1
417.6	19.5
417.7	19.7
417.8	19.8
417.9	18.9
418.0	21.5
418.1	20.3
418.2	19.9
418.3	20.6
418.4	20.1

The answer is 0.07 nm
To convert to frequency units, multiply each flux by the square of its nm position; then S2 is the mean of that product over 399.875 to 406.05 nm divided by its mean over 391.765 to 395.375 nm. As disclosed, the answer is 1.67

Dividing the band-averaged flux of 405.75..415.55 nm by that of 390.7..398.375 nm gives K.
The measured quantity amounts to 1.47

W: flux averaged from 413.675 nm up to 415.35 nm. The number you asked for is 20.5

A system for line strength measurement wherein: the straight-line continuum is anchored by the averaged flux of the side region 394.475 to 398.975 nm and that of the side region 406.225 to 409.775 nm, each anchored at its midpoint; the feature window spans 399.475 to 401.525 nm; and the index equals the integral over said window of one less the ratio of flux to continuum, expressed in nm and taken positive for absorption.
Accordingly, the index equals -0.47 nm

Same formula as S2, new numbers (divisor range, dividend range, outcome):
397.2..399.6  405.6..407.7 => 1.11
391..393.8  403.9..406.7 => 1.64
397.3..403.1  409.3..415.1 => 1.09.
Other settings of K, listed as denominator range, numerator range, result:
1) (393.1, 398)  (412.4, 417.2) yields 1.73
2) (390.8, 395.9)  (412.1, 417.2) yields 1.50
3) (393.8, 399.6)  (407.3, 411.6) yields 1.30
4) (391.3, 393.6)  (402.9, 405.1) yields 1.55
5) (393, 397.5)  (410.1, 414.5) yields 1.75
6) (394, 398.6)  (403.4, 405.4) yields 1.45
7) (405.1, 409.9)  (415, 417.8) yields 1.08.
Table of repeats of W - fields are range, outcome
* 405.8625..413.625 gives 19.2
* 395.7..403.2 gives 17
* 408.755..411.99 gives 19.2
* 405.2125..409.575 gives 19.3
